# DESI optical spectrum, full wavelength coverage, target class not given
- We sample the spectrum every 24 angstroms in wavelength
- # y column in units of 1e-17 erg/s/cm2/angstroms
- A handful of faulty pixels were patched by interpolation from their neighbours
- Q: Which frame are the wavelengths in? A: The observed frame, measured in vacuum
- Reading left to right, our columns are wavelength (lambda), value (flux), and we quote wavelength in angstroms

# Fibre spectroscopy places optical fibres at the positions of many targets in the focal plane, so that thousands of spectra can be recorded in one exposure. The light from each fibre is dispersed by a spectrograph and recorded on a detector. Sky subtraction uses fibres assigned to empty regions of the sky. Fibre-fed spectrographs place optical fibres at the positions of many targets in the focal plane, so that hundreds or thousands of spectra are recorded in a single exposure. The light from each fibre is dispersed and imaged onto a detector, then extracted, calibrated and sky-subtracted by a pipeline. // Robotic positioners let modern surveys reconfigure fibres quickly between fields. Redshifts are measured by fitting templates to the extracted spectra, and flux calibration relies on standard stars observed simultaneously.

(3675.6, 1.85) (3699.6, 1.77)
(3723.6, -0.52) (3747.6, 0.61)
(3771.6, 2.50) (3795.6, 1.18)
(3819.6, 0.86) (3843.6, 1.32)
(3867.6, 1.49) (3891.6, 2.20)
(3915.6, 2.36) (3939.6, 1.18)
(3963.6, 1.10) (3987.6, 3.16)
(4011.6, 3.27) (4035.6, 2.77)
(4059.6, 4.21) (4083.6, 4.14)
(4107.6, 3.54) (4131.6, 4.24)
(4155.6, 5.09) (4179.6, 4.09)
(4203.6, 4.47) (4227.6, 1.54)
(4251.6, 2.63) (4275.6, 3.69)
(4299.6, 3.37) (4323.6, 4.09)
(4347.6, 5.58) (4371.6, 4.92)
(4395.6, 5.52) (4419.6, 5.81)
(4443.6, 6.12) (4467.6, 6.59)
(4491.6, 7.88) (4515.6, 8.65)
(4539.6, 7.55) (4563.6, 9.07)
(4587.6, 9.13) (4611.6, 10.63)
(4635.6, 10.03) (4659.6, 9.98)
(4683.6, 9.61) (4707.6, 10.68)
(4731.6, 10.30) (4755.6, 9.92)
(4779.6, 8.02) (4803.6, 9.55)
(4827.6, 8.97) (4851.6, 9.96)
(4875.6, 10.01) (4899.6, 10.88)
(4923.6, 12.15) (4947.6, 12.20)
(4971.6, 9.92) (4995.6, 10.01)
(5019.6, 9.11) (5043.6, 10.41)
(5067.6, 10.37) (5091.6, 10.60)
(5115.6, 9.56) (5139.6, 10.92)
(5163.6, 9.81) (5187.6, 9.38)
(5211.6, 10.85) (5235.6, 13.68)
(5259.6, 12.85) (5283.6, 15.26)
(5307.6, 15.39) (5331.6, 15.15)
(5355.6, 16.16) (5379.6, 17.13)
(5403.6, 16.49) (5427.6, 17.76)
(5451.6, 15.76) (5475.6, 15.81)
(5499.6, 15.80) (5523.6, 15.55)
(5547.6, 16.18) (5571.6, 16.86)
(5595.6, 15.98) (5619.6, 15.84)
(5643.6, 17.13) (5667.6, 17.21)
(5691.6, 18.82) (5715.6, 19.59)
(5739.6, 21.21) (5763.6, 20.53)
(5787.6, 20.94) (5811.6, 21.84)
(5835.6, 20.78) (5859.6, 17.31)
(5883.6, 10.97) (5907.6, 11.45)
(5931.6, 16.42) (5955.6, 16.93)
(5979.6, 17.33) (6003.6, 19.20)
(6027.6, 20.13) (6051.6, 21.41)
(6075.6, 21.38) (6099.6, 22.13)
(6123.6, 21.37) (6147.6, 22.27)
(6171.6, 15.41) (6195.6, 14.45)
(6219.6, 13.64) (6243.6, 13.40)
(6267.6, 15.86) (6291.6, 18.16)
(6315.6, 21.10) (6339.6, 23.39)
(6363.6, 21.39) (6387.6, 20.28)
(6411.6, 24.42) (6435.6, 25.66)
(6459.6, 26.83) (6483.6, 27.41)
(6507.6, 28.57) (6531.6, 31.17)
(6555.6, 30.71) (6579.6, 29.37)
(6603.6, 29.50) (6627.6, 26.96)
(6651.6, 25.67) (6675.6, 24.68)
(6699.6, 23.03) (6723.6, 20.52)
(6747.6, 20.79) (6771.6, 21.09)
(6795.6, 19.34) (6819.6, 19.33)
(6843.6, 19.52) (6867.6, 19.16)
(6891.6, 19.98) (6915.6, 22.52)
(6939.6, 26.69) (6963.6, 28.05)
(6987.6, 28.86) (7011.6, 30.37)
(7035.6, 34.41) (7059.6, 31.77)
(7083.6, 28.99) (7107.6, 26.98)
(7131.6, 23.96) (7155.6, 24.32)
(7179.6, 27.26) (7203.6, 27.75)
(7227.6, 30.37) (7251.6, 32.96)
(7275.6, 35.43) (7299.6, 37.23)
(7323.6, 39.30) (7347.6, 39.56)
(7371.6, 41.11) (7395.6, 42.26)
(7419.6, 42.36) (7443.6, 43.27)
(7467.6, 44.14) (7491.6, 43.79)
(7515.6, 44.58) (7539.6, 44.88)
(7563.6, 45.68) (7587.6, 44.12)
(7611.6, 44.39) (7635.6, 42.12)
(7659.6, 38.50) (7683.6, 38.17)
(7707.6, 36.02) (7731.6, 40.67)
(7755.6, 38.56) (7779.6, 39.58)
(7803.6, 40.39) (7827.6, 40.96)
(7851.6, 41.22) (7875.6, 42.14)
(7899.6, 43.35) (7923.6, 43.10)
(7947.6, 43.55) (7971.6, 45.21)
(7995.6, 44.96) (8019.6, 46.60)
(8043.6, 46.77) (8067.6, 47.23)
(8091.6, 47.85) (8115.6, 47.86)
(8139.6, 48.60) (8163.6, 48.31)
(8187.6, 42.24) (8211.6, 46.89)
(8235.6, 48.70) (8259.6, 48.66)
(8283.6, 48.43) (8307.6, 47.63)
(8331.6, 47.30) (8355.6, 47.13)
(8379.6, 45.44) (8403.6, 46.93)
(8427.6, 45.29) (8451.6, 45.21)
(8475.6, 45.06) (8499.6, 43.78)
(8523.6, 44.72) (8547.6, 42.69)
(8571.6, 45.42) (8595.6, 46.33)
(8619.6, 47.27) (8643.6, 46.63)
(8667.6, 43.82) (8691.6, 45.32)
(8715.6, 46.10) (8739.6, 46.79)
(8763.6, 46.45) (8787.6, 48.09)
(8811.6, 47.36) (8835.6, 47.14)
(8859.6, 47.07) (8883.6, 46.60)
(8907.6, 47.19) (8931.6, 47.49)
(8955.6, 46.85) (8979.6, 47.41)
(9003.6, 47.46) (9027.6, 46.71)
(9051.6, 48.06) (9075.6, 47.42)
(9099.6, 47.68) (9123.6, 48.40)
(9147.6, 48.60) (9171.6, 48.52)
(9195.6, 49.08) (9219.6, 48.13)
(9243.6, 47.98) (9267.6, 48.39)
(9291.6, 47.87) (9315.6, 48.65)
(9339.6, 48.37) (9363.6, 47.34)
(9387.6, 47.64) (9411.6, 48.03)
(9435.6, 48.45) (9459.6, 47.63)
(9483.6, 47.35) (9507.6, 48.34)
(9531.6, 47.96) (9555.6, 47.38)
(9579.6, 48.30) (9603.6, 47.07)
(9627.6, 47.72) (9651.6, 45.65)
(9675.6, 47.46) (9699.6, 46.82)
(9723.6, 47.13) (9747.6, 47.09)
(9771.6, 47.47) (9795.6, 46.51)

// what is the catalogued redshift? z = 0.000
